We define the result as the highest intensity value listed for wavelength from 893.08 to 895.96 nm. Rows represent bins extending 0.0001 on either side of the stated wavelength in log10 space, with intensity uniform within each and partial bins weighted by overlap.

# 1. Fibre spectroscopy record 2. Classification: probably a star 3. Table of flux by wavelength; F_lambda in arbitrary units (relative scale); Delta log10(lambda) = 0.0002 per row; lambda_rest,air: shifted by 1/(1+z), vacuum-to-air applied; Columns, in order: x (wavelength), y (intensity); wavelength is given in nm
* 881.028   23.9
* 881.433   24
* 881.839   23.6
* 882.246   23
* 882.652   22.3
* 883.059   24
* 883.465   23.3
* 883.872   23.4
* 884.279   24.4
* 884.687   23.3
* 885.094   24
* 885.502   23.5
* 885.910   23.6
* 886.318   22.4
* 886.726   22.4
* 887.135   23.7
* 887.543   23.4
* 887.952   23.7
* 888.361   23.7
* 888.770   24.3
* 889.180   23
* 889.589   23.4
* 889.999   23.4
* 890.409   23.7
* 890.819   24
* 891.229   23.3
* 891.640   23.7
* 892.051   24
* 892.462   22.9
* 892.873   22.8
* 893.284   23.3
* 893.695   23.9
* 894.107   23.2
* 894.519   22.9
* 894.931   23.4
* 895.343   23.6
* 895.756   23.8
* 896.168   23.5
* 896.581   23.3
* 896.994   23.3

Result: 23.9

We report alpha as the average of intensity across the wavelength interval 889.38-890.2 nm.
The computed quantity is 23.4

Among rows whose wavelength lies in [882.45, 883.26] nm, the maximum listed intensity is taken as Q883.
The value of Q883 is 24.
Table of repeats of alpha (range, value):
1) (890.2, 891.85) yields 23.7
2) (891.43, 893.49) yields 23.3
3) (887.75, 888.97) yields 23.9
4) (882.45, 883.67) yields 23.2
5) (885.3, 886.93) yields 23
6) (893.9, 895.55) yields 23.3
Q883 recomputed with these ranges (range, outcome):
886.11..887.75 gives 23.7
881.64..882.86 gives 23.6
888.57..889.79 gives 24.3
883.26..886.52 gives 24.4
